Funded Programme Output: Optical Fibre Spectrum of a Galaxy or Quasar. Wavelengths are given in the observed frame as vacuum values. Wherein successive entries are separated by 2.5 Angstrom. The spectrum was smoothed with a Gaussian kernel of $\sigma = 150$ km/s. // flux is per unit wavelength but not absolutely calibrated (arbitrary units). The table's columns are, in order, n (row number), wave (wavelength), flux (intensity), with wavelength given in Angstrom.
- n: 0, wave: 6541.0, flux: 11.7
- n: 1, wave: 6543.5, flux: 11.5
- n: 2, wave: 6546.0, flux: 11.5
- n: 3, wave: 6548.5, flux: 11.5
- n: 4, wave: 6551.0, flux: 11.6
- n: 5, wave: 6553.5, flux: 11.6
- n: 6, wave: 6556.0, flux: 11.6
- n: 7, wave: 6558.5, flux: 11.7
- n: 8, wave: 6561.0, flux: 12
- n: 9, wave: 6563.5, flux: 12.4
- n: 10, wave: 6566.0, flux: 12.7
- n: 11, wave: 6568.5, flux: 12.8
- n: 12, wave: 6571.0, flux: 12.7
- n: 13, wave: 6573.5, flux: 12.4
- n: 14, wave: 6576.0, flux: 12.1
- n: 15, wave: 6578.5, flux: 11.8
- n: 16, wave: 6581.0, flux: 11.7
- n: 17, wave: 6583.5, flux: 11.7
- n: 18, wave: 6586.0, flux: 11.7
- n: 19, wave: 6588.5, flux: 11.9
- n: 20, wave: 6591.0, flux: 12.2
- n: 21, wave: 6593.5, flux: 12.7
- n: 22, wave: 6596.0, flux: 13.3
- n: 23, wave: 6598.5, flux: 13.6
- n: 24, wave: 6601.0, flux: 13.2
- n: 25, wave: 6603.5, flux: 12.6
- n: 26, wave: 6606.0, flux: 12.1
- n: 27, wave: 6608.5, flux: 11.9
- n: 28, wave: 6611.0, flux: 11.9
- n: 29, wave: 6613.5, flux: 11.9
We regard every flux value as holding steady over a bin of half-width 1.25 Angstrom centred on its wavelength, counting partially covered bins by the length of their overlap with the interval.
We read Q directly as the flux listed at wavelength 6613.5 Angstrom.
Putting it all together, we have 11.9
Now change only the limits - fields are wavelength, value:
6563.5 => 12.4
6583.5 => 11.7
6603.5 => 12.6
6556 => 11.6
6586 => 11.7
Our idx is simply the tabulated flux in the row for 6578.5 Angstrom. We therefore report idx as 11.8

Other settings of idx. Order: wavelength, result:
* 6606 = 12.1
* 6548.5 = 11.5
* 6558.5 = 11.7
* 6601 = 13.2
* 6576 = 12.1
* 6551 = 11.6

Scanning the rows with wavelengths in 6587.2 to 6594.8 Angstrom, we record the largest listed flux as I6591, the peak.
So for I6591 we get 12.7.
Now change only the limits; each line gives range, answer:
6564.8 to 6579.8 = 12.8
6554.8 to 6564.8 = 12.4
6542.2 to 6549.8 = 11.5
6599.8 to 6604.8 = 13.2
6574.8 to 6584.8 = 12.1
